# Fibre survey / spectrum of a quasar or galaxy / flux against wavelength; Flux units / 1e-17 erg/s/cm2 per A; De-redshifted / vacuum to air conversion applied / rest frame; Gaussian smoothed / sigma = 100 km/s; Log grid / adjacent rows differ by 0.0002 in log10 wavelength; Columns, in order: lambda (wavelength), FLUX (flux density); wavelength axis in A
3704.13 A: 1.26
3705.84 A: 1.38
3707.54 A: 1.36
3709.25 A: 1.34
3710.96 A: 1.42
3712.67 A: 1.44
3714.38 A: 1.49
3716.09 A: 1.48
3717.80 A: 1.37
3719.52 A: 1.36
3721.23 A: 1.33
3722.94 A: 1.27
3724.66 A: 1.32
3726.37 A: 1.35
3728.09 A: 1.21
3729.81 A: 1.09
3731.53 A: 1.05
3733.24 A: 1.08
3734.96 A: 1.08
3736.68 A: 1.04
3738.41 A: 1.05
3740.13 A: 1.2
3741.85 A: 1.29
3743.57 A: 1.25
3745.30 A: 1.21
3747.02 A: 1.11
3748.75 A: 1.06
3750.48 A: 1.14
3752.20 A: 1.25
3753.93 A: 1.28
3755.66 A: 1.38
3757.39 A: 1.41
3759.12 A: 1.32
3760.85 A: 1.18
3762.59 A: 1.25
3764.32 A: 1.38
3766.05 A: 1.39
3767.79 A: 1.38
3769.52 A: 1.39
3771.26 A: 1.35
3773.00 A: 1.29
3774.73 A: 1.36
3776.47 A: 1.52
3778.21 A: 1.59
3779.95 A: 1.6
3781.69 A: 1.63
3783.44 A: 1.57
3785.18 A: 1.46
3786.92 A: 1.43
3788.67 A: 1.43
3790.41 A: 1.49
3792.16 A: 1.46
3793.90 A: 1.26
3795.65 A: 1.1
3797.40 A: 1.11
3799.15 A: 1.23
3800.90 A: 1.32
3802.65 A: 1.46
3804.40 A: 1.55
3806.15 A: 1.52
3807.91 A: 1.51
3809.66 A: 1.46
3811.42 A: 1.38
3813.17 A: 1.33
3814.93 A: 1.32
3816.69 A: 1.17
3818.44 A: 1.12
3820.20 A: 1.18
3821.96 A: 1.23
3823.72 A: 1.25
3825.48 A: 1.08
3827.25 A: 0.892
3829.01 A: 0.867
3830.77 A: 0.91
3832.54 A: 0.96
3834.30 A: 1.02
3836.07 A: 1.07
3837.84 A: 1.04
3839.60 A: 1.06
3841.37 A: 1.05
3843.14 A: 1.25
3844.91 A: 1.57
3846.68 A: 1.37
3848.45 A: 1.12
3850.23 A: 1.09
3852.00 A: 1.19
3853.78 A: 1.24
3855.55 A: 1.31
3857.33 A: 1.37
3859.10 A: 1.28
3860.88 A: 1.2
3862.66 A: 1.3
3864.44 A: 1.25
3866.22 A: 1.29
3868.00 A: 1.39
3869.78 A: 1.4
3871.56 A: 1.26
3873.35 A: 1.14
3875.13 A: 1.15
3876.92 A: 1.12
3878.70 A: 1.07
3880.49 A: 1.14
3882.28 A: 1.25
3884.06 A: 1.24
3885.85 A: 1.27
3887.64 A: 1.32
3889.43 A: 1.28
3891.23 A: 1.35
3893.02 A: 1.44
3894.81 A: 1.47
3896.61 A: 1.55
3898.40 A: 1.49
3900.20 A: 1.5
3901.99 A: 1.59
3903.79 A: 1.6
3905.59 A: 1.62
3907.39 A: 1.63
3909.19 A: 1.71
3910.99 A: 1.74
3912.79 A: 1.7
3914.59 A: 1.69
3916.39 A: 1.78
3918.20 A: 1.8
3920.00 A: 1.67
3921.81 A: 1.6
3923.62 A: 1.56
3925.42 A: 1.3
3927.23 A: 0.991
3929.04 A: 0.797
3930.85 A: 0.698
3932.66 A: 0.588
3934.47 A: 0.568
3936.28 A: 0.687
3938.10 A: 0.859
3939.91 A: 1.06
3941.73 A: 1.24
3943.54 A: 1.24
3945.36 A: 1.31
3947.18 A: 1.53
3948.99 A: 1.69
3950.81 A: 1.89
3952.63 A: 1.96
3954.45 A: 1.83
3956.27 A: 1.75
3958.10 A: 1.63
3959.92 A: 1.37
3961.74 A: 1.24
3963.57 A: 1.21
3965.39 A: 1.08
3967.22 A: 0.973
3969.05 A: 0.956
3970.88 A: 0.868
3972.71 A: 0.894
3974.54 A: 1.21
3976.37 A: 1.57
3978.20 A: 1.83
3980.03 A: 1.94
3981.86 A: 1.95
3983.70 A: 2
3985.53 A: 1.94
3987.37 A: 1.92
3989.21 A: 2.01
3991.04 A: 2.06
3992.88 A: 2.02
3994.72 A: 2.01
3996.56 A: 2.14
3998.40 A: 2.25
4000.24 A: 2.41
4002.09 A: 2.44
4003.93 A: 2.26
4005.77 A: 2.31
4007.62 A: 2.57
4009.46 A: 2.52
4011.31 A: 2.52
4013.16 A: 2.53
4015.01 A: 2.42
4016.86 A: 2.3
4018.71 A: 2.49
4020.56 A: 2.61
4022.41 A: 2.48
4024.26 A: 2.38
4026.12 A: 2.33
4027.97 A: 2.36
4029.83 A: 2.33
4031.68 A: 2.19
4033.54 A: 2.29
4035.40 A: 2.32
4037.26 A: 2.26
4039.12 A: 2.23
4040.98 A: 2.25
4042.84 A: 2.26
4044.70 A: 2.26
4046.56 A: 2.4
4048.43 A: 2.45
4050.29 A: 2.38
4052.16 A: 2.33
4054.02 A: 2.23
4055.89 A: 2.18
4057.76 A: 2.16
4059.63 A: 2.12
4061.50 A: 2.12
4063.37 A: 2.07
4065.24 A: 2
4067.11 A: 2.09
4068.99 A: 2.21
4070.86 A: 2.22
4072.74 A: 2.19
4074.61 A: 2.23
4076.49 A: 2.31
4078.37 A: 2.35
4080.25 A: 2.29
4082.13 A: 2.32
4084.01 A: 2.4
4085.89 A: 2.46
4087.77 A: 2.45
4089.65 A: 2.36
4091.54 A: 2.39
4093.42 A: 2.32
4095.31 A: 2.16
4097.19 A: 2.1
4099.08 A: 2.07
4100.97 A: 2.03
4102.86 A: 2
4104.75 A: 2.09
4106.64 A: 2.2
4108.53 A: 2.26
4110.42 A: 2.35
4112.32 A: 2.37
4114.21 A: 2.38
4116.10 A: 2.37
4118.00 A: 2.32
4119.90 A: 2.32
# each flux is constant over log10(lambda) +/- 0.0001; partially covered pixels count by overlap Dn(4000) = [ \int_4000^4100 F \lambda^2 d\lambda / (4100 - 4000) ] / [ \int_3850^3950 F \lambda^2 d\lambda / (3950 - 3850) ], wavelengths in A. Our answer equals 1.9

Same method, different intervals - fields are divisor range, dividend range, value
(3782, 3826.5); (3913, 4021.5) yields 1.37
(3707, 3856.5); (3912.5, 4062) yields 1.61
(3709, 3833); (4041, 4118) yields 2.04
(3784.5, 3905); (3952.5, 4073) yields 1.76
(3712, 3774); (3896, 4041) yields 1.57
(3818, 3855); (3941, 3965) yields 1.44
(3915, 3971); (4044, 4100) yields 1.86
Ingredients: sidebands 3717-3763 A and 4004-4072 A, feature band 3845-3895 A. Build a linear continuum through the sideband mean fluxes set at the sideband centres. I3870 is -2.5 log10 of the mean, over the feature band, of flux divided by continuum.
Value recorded 0.32 mag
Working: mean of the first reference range 1.22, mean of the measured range 1.26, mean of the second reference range 2.31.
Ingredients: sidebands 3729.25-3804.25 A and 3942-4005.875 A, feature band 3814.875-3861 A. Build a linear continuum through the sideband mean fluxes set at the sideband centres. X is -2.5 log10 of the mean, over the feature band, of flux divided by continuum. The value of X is 0.24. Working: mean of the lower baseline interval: 1.3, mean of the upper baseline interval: 1.69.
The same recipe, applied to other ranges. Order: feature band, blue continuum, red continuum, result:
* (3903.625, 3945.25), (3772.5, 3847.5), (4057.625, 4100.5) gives 0.275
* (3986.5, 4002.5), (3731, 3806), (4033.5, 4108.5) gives -0.066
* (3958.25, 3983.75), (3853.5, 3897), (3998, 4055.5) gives 0.412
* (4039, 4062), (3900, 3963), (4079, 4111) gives -0.123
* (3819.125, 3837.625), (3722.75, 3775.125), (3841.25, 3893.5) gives 0.195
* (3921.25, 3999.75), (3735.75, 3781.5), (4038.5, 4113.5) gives 0.298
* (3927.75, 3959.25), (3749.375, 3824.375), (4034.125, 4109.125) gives 0.424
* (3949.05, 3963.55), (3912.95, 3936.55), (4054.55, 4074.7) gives -0.142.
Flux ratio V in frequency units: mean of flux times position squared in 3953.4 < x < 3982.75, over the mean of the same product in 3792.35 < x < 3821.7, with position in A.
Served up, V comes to 1.2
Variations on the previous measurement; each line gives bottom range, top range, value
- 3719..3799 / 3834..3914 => 1.09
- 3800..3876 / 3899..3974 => 1.15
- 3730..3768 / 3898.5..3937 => 1.24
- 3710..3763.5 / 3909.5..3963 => 1.22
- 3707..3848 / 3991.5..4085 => 2.05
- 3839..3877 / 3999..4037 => 2.08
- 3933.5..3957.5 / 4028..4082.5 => 1.74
